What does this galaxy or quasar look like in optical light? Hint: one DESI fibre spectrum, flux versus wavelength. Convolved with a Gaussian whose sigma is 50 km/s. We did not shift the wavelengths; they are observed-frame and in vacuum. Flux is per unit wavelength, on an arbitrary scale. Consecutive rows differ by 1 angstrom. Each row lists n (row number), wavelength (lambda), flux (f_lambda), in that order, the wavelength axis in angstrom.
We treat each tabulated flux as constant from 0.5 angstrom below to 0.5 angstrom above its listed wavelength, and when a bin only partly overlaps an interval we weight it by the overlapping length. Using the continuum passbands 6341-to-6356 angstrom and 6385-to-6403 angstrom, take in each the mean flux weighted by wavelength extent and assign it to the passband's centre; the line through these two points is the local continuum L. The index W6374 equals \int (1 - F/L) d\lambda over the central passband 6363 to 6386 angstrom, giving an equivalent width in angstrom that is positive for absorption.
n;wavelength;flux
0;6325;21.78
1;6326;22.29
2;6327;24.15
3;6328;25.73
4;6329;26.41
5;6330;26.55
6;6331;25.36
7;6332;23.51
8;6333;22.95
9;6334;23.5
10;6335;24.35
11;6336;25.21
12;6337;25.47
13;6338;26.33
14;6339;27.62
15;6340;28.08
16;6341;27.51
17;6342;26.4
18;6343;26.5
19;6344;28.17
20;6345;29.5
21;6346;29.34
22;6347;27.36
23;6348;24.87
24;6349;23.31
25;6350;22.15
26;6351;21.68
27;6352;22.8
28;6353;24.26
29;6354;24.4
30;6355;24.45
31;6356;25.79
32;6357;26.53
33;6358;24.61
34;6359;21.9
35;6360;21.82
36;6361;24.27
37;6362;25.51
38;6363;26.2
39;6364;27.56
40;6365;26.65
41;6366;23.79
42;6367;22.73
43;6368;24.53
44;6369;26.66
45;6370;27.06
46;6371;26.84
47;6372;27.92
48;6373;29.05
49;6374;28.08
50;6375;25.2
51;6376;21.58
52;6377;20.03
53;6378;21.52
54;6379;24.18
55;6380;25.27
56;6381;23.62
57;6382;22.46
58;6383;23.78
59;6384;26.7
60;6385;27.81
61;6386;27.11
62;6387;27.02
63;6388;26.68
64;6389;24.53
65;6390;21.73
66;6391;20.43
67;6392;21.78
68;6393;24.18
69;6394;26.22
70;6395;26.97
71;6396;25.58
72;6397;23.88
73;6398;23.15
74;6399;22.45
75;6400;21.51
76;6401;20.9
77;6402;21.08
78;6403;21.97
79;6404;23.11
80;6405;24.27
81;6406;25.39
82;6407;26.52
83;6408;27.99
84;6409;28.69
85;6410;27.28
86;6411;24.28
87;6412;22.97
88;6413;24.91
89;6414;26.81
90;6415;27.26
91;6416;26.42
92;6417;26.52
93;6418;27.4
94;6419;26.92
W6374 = -0.6 angstrom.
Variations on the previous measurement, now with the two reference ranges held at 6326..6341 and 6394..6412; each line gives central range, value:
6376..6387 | 0.2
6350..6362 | 0.6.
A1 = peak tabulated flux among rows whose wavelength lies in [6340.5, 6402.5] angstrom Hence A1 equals 29.5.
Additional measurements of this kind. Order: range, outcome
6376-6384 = 26.7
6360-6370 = 27.56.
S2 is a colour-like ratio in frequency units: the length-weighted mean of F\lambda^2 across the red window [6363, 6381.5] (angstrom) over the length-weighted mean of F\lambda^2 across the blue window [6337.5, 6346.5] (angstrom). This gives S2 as 0.9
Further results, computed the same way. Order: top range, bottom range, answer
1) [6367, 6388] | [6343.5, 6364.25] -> 1.02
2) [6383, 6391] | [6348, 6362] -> 1.08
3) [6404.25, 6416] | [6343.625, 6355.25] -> 1.05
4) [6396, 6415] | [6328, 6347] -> 0.95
